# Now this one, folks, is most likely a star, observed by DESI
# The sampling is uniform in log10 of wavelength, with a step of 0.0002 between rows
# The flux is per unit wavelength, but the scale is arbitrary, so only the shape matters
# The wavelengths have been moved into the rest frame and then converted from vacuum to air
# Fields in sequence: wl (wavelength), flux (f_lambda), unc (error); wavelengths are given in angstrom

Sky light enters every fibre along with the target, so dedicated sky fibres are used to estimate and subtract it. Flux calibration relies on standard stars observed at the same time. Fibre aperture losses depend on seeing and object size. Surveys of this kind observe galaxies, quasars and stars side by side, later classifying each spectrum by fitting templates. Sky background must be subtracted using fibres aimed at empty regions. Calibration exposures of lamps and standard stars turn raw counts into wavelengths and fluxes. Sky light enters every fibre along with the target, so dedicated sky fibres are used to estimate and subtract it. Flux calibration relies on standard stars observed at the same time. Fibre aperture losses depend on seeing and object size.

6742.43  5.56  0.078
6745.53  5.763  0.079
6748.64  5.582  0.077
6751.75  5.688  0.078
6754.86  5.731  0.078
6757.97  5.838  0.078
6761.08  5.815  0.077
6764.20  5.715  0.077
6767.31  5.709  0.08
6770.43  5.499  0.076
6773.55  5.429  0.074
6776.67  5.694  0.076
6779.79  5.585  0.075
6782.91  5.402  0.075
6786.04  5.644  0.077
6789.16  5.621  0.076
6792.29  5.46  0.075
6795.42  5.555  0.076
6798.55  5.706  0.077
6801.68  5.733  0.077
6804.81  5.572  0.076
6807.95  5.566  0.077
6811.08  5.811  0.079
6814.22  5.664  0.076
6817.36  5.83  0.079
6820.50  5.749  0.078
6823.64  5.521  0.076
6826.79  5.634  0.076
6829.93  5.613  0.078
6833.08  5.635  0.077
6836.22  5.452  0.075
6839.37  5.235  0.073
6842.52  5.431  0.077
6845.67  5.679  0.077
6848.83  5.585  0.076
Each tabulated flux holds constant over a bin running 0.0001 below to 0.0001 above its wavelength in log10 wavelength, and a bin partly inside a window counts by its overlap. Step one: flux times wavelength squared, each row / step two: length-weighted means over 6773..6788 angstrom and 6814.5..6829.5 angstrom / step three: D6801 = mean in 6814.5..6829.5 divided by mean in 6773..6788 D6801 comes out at 1.0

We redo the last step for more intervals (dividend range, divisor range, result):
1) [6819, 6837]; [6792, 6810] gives 1.01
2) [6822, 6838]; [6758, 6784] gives 1.01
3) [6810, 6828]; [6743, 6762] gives 1.01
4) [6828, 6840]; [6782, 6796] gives 1.01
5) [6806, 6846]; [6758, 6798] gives 1.01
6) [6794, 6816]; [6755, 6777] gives 1.01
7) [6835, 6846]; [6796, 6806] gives 0.97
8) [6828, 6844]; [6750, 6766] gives 0.97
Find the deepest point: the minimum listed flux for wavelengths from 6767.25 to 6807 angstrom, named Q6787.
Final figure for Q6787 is 5.402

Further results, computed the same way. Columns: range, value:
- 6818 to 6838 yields 5.452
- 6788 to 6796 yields 5.46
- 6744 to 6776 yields 5.429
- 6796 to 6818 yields 5.566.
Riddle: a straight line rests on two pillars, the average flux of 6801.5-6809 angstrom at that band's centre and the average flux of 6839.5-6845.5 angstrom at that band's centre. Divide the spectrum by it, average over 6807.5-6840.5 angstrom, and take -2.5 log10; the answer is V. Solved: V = -0.018 mag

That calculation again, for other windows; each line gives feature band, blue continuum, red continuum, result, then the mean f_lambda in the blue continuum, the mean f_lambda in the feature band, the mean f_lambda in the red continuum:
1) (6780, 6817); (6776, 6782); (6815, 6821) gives 0.01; 5.61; 5.62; 5.78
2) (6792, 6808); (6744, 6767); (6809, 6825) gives 0.02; 5.73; 5.61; 5.71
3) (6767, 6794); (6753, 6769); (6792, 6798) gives 0.02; 5.76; 5.55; 5.55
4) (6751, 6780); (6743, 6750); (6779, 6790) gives -0.01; 5.66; 5.67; 5.56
